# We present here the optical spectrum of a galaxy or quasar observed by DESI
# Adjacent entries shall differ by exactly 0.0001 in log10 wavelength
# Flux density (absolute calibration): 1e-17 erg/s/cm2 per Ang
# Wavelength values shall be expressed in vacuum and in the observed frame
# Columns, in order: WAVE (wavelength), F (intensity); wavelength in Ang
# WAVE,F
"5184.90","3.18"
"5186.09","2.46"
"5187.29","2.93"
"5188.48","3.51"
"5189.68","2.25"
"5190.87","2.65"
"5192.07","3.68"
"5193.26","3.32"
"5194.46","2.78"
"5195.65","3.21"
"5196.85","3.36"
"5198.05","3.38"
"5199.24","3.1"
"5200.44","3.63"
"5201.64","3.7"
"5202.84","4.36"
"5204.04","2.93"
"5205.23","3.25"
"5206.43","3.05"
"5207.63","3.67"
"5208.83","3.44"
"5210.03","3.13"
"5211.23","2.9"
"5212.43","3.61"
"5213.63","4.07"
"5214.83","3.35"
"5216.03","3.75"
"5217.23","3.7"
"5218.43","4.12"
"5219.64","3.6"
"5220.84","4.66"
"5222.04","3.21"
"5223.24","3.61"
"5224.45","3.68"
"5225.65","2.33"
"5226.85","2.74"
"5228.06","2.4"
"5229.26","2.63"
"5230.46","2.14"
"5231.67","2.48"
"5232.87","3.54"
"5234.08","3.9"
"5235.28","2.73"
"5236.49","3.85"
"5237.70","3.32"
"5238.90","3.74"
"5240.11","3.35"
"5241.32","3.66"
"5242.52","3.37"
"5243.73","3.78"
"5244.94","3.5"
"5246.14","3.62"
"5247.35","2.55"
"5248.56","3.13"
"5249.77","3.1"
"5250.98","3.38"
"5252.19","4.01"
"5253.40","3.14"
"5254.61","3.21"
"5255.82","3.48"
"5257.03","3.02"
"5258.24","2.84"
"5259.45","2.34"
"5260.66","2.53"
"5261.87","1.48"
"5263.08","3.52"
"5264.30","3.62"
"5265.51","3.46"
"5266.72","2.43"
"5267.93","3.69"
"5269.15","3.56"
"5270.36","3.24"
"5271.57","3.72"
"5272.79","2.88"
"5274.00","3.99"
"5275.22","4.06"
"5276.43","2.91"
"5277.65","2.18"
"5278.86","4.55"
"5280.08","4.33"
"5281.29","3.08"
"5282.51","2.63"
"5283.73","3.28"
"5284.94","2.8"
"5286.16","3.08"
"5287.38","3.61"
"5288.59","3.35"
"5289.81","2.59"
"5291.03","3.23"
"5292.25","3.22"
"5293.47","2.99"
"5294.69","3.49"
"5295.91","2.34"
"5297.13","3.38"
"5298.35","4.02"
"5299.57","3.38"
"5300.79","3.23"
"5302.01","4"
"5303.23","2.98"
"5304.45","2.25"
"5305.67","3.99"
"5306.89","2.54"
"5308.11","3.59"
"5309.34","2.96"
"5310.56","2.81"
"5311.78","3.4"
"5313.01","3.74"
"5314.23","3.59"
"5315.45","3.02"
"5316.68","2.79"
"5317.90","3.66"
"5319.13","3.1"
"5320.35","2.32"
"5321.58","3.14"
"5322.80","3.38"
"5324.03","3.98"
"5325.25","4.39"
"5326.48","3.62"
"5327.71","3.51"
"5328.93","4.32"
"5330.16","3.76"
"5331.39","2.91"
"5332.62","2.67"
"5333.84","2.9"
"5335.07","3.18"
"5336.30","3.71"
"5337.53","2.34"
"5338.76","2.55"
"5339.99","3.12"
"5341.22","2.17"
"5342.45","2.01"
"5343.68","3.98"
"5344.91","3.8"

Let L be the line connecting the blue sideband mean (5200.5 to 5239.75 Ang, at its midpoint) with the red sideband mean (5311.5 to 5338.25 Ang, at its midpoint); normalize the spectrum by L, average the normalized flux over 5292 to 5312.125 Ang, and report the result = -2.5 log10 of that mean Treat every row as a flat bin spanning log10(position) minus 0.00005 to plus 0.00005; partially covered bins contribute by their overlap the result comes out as 0.04 mag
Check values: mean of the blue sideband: 3.37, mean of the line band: 3.21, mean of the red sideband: 3.33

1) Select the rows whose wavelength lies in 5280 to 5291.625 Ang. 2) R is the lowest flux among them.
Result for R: 2.59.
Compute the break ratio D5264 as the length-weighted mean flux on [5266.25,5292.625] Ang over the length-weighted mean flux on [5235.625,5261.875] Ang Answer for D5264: 1.02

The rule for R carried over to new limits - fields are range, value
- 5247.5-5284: 1.48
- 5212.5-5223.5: 3.21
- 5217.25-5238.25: 2.14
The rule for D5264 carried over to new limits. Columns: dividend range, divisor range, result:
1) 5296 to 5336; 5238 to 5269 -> 1.04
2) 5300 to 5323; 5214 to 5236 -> 0.97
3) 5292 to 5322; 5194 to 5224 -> 0.91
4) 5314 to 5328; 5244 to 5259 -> 1.04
